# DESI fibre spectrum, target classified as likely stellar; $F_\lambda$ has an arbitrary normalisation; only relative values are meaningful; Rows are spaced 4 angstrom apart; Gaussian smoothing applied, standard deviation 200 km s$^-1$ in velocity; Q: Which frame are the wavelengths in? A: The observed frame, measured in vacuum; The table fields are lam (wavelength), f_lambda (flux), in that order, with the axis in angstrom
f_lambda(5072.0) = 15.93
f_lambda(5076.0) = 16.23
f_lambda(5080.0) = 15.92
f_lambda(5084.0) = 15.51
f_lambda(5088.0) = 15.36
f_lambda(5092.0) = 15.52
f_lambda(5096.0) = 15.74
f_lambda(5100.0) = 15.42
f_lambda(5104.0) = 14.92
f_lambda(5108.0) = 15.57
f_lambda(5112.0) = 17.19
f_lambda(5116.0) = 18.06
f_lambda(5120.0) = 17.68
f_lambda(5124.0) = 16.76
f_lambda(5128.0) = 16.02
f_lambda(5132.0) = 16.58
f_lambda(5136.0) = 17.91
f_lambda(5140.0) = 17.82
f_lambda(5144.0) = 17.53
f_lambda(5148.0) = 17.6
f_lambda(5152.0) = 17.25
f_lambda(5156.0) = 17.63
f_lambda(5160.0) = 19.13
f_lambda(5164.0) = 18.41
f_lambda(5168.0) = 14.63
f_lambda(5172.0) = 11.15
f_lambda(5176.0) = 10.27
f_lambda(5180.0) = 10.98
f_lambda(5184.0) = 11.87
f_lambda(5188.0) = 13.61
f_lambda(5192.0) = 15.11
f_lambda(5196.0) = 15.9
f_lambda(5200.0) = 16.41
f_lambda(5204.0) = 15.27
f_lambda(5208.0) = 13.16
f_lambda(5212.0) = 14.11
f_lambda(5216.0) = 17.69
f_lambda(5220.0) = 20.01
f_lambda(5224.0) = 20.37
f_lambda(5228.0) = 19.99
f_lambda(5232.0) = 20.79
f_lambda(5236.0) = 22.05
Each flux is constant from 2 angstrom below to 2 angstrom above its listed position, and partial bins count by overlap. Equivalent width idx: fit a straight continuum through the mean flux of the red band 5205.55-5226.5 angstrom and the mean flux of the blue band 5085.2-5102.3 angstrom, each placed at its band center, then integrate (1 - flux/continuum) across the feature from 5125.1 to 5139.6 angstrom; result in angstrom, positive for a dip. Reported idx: -0.85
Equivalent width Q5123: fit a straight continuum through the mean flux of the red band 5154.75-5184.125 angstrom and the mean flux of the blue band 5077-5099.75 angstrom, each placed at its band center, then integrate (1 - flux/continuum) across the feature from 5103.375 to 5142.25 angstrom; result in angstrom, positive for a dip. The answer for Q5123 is -4.8 angstrom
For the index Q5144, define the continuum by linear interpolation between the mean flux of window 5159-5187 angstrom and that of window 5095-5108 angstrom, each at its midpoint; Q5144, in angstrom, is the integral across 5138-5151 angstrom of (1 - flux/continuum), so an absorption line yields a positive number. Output -3.0 angstrom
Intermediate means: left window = 15.4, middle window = 17.6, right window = 13.6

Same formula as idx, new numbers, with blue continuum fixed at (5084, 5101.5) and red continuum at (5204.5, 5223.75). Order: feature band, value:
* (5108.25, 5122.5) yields -1.5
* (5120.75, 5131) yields -0.5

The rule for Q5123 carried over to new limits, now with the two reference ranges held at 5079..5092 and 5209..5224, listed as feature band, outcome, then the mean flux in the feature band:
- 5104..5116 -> -0.4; 16.4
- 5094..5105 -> 0.3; 15.4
